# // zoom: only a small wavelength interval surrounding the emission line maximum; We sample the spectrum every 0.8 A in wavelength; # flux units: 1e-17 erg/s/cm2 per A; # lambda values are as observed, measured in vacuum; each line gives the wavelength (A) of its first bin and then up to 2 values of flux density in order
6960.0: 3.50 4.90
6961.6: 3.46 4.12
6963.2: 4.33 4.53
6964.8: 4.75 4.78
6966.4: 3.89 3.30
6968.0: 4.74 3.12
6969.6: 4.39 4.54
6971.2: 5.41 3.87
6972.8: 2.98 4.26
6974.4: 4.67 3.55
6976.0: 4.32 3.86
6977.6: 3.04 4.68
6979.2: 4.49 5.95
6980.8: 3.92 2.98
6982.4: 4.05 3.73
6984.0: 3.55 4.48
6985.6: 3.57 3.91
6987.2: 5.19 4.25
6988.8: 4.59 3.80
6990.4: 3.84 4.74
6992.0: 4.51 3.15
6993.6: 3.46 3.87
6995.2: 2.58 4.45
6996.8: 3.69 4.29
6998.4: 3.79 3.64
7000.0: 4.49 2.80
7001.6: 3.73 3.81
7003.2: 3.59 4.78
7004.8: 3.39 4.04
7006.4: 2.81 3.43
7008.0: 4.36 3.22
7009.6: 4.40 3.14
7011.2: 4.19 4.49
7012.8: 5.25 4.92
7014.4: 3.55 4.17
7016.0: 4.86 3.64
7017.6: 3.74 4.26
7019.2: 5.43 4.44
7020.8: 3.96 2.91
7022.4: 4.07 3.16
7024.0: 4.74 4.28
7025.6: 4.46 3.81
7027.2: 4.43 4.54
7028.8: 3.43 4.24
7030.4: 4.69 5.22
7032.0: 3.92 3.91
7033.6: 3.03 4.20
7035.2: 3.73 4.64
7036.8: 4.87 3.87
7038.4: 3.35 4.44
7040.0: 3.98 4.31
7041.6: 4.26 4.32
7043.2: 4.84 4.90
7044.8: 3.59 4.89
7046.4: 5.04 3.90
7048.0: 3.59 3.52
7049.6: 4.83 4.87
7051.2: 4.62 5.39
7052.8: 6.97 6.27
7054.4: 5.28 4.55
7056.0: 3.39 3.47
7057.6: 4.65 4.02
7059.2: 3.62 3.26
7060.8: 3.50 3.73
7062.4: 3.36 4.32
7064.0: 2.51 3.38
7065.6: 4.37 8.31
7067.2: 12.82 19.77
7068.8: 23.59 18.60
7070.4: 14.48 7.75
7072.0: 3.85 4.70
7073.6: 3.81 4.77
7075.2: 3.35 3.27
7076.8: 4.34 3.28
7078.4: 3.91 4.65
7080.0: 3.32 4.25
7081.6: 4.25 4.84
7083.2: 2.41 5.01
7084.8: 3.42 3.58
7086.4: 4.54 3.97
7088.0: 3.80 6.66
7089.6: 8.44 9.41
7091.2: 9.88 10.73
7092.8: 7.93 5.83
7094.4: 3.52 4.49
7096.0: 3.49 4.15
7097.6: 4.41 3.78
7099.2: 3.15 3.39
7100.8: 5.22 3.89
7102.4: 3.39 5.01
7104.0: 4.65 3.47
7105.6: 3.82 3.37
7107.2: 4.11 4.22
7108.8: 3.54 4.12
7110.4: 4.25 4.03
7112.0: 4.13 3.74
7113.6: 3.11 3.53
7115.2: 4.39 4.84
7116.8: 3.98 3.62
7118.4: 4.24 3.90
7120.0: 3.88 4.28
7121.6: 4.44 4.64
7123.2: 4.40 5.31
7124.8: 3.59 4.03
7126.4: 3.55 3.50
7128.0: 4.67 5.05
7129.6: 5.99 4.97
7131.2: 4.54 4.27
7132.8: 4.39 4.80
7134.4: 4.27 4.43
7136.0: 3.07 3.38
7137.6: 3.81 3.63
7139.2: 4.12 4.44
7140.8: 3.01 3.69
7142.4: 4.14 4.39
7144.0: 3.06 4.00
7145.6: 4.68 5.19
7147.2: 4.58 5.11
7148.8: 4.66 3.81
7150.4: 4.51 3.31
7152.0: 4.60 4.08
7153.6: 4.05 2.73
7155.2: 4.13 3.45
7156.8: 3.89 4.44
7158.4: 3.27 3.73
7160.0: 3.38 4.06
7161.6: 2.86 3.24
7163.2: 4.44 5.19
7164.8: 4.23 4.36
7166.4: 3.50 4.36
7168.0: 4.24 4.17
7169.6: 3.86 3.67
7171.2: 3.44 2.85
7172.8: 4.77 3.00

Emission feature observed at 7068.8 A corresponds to H-alpha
